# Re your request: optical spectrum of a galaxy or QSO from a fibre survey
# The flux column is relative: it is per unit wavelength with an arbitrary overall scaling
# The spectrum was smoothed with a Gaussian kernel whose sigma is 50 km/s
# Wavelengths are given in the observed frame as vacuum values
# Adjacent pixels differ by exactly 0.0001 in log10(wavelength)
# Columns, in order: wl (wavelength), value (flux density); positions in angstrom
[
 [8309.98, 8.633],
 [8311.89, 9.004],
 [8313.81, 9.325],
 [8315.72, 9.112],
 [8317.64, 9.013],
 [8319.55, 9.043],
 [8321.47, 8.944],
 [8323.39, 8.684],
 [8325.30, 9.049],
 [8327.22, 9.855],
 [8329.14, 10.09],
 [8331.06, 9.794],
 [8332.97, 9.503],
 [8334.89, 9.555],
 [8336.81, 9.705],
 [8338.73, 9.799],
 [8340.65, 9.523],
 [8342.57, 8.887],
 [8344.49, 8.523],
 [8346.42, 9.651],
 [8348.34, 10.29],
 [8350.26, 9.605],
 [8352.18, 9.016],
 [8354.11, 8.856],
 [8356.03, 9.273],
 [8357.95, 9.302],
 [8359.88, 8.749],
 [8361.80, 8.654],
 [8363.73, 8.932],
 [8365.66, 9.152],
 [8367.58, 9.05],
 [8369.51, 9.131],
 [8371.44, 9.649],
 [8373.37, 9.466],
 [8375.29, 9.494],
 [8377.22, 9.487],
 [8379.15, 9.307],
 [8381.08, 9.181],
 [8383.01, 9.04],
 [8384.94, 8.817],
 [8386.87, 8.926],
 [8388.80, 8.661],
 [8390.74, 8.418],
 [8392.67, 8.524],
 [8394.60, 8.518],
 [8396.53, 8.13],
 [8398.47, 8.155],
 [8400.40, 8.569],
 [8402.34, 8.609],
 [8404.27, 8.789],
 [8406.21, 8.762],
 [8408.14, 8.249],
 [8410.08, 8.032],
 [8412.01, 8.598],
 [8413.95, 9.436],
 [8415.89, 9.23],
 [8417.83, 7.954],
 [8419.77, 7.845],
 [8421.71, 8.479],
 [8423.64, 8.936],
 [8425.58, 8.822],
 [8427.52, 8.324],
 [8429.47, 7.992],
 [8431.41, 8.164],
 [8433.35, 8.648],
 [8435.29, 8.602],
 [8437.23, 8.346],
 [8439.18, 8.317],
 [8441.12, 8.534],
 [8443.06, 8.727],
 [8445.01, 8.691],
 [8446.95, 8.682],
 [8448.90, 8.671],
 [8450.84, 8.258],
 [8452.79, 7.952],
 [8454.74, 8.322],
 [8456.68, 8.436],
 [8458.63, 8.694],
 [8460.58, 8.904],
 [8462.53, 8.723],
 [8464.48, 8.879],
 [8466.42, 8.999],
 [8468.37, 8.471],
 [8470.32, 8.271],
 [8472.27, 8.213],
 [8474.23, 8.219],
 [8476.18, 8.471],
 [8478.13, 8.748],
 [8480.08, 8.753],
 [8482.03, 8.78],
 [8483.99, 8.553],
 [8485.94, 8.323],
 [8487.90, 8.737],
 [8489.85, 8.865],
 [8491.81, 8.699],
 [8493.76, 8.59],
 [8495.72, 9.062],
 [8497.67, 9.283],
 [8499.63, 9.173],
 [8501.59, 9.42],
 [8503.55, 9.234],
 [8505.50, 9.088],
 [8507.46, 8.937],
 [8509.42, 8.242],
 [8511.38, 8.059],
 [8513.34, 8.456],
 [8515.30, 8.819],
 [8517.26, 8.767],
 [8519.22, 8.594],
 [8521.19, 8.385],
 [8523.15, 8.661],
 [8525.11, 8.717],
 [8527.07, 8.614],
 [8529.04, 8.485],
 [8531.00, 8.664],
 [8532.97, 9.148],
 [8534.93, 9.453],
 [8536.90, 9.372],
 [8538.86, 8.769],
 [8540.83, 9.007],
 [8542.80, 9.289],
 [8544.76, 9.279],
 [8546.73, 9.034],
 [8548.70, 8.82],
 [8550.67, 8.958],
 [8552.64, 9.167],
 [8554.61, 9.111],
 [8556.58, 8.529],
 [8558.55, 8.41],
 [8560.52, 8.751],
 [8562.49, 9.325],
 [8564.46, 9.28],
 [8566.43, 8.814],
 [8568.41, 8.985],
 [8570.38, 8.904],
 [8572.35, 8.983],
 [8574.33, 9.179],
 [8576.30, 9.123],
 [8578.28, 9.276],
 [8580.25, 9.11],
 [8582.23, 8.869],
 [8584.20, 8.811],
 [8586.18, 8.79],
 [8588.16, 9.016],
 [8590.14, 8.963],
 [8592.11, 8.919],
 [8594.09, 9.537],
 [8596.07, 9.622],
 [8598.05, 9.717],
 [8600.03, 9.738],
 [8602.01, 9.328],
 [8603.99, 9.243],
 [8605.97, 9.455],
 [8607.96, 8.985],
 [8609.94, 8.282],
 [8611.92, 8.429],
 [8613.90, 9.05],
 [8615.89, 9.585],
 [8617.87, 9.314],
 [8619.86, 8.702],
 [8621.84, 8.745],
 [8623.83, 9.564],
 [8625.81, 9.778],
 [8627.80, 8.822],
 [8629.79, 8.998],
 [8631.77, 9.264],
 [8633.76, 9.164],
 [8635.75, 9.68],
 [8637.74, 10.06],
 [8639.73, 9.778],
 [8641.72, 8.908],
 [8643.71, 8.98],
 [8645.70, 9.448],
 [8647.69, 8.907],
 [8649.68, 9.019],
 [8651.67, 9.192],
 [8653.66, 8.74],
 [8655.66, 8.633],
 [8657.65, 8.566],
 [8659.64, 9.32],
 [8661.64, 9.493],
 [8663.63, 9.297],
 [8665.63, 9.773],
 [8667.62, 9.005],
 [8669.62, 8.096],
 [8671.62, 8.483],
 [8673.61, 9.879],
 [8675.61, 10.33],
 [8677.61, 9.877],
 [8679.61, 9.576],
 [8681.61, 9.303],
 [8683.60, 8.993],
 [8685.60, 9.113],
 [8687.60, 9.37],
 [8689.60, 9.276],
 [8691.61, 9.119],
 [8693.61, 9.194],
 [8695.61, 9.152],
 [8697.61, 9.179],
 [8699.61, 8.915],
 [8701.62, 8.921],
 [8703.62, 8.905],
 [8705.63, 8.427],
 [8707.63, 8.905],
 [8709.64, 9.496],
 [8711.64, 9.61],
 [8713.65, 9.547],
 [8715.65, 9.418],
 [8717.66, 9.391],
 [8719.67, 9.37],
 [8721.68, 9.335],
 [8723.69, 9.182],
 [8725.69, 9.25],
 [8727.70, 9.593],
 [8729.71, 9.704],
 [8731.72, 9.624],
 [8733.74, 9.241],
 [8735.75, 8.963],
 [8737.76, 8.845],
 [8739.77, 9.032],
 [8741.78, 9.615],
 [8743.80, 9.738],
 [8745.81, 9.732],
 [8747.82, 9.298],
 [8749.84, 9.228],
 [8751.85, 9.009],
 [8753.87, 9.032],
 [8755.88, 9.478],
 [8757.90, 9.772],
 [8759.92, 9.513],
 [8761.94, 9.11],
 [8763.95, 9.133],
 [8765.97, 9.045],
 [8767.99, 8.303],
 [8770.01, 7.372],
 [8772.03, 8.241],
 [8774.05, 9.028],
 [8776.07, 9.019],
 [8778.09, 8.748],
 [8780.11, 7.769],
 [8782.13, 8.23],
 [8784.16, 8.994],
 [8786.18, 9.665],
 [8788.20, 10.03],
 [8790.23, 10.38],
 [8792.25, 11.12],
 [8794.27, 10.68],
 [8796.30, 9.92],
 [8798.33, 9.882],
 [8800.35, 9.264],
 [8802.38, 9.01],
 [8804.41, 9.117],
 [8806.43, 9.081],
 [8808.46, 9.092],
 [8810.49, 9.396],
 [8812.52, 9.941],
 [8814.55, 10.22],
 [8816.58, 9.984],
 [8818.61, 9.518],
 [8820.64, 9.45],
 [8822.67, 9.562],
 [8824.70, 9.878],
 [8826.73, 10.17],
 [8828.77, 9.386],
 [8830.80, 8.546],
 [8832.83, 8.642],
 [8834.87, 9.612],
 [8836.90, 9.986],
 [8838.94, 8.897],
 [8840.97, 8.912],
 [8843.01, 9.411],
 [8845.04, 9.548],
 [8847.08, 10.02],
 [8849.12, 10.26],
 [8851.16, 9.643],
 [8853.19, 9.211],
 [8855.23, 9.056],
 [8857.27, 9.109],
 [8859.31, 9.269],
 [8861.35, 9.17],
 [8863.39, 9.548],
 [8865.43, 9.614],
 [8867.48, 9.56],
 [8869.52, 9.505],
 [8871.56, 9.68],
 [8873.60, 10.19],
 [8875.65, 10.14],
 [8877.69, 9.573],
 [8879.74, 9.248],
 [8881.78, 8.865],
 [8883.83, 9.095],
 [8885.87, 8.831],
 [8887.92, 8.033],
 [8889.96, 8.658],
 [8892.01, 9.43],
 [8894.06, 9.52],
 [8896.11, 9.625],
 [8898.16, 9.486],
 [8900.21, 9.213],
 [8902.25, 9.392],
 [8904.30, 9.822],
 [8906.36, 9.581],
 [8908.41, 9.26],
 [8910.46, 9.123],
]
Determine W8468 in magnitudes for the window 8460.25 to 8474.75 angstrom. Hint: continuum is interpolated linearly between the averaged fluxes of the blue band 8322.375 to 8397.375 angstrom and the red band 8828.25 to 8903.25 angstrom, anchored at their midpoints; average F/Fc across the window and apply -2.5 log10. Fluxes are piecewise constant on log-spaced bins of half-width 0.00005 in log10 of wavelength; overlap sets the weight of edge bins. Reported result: 0.078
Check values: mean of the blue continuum 9.19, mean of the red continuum 9.35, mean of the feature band 8.58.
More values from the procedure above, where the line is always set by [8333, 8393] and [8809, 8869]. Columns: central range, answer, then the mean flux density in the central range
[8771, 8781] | 0.107 mag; 8.57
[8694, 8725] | 0.027 mag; 9.19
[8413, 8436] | 0.085 mag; 8.53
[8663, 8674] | 0.041 mag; 9.04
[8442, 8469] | 0.079 mag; 8.6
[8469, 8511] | 0.065 mag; 8.73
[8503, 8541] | 0.064 mag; 8.76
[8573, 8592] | 0.038 mag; 9.01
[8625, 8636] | 0.014 mag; 9.25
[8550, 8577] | 0.042 mag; 8.97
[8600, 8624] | 0.034 mag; 9.07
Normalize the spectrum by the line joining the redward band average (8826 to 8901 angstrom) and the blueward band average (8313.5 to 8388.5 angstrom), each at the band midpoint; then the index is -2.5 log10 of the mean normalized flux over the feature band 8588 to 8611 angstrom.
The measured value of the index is 0.008 mag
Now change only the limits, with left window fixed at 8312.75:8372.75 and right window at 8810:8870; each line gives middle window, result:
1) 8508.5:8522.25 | 0.11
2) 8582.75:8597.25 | 0.03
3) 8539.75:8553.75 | 0.04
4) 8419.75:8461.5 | 0.10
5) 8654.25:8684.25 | 0.02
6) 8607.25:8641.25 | 0.03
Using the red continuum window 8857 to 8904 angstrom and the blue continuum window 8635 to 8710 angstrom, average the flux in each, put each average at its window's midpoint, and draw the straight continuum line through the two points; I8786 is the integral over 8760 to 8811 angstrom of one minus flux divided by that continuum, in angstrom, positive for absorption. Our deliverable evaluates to 0.5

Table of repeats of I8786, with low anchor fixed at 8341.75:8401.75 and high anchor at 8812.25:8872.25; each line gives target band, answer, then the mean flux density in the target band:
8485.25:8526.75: 1.7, 8.77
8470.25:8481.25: 0.8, 8.47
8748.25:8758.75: 0.1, 9.29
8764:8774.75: 1.1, 8.44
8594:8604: -0.3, 9.56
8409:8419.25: 0.5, 8.61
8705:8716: 0.1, 9.26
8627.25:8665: 0.5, 9.18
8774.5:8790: 0.7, 9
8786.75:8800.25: -1.1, 10.2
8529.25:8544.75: 0.2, 9.08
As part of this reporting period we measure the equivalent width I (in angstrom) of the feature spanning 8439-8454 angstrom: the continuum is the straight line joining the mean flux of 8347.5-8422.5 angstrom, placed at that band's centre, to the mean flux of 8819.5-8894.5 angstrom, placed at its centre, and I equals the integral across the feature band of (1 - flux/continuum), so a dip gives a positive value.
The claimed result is 0.8 angstrom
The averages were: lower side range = 8.88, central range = 8.48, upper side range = 9.38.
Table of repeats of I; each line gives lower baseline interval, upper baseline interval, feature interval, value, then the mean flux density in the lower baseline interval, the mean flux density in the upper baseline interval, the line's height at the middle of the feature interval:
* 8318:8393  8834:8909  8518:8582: 2.4 angstrom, 9.22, 9.4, 9.29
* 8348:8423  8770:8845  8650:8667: 0.2 angstrom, 8.87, 9.39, 9.2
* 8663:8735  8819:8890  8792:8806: -0.6 angstrom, 9.27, 9.39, 9.35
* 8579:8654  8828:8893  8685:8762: -0.2 angstrom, 9.18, 9.33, 9.25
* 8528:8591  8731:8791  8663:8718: -1.0 angstrom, 8.99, 9.1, 9.06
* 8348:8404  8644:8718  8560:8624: 0.2 angstrom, 8.98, 9.18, 9.12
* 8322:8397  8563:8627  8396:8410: 1.1 angstrom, 9.19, 9.13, 9.18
